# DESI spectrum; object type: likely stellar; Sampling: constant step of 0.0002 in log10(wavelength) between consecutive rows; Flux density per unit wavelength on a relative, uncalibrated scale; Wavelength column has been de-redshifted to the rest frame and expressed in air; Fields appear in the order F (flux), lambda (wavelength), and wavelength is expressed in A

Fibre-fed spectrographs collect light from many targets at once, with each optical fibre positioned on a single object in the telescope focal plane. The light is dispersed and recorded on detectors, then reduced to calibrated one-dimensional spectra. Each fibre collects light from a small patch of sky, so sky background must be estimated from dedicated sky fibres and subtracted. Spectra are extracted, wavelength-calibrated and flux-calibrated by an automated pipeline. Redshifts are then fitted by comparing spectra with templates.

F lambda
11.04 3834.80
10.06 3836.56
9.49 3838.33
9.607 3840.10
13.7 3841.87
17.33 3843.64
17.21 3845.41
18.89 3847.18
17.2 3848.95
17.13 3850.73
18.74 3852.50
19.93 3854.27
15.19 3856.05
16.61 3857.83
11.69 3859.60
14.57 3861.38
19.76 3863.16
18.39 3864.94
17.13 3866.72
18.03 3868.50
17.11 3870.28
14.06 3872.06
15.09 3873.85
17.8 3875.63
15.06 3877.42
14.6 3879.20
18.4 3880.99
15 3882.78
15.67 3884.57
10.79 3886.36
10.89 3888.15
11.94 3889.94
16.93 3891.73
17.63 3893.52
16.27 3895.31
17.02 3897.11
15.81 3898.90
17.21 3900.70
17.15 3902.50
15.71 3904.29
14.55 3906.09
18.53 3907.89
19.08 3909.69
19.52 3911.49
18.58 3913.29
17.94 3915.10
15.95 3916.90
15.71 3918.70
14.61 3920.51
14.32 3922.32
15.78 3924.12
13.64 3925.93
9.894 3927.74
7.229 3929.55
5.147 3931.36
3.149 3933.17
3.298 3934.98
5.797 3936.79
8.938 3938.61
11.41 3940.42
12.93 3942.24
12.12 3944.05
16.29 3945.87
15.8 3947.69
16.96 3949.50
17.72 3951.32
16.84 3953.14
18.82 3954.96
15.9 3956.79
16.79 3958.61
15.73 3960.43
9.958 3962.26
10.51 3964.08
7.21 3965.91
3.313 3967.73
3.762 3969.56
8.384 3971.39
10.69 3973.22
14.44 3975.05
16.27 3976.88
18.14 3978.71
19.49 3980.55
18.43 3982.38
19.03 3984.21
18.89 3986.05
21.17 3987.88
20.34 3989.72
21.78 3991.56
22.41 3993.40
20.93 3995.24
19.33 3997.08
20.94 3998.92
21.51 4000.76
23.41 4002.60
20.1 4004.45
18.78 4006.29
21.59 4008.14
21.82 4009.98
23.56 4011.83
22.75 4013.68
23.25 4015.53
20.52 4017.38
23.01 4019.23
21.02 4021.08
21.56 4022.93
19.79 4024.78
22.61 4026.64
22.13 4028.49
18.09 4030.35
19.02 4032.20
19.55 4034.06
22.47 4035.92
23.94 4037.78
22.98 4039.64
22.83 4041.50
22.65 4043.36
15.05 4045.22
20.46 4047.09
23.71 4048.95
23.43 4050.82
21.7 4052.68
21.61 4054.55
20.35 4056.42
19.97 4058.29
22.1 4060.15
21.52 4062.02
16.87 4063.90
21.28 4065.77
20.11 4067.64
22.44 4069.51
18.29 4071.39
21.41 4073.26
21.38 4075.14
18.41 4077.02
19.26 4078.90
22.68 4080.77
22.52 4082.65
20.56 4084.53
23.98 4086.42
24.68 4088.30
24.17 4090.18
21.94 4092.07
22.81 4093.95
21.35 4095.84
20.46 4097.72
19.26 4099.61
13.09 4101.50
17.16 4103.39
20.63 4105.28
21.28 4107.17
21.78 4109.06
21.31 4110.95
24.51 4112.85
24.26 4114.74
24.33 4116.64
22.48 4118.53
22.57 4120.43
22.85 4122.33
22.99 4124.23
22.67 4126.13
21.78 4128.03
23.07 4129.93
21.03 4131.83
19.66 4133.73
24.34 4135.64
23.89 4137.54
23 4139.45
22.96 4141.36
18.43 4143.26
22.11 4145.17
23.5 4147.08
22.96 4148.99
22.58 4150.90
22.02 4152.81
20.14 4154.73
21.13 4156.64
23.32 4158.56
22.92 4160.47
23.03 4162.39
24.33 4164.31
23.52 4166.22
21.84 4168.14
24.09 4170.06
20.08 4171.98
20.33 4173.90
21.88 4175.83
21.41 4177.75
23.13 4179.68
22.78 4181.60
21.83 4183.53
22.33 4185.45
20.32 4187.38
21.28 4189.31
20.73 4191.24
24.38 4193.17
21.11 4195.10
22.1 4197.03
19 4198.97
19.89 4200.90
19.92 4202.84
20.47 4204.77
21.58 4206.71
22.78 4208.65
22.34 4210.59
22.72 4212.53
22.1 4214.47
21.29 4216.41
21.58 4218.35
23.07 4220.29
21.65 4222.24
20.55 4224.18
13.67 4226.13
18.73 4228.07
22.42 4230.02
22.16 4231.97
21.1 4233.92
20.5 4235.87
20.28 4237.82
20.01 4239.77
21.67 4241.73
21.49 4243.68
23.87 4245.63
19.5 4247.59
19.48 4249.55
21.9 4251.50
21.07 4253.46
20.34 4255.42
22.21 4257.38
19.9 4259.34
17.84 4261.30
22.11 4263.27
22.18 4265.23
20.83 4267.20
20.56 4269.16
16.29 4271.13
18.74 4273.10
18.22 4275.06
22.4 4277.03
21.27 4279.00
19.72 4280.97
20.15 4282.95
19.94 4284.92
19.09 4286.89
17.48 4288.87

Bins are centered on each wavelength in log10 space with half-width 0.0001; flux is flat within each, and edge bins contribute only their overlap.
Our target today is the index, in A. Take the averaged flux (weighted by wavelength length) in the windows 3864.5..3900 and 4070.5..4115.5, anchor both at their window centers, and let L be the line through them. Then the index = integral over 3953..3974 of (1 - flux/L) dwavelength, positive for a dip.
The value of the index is 7.6 A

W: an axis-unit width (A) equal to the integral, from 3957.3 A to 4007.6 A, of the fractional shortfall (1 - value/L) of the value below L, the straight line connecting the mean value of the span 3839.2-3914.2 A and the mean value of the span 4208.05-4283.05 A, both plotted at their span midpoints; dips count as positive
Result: 3.3 A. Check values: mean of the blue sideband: 16.2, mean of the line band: 16.4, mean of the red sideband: 20.7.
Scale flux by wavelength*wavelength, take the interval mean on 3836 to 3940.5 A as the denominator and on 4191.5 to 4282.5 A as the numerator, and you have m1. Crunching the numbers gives 1.69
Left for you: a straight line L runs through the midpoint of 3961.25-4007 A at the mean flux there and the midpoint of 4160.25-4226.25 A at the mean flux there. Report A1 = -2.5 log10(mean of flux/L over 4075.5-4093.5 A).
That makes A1 -0.164 mag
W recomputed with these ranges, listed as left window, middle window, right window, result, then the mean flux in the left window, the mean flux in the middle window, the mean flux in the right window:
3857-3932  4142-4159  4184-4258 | -1.63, 15.4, 21.8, 21.1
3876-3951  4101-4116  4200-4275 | -2.27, 14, 20.8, 20.7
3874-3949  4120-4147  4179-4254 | -4.26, 14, 22.3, 21.2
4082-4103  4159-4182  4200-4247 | -1.45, 21.2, 22.5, 21.1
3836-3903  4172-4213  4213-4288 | -3.52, 15.7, 21.5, 20.5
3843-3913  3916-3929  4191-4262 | 2.23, 16.4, 14.1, 21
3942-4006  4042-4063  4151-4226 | -3.35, 16.3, 21.2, 21.7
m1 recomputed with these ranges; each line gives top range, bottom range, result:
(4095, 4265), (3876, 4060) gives 1.40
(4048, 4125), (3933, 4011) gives 1.46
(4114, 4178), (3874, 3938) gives 1.78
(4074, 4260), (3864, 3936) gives 1.67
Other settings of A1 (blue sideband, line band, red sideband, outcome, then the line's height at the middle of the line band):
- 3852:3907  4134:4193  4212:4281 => -0.14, 19.6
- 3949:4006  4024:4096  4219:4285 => -0.20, 17.7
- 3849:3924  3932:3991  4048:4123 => 0.33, 18.2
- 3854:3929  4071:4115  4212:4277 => -0.14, 18.6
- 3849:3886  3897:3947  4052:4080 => 0.29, 17.5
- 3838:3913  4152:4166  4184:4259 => -0.12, 20.2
